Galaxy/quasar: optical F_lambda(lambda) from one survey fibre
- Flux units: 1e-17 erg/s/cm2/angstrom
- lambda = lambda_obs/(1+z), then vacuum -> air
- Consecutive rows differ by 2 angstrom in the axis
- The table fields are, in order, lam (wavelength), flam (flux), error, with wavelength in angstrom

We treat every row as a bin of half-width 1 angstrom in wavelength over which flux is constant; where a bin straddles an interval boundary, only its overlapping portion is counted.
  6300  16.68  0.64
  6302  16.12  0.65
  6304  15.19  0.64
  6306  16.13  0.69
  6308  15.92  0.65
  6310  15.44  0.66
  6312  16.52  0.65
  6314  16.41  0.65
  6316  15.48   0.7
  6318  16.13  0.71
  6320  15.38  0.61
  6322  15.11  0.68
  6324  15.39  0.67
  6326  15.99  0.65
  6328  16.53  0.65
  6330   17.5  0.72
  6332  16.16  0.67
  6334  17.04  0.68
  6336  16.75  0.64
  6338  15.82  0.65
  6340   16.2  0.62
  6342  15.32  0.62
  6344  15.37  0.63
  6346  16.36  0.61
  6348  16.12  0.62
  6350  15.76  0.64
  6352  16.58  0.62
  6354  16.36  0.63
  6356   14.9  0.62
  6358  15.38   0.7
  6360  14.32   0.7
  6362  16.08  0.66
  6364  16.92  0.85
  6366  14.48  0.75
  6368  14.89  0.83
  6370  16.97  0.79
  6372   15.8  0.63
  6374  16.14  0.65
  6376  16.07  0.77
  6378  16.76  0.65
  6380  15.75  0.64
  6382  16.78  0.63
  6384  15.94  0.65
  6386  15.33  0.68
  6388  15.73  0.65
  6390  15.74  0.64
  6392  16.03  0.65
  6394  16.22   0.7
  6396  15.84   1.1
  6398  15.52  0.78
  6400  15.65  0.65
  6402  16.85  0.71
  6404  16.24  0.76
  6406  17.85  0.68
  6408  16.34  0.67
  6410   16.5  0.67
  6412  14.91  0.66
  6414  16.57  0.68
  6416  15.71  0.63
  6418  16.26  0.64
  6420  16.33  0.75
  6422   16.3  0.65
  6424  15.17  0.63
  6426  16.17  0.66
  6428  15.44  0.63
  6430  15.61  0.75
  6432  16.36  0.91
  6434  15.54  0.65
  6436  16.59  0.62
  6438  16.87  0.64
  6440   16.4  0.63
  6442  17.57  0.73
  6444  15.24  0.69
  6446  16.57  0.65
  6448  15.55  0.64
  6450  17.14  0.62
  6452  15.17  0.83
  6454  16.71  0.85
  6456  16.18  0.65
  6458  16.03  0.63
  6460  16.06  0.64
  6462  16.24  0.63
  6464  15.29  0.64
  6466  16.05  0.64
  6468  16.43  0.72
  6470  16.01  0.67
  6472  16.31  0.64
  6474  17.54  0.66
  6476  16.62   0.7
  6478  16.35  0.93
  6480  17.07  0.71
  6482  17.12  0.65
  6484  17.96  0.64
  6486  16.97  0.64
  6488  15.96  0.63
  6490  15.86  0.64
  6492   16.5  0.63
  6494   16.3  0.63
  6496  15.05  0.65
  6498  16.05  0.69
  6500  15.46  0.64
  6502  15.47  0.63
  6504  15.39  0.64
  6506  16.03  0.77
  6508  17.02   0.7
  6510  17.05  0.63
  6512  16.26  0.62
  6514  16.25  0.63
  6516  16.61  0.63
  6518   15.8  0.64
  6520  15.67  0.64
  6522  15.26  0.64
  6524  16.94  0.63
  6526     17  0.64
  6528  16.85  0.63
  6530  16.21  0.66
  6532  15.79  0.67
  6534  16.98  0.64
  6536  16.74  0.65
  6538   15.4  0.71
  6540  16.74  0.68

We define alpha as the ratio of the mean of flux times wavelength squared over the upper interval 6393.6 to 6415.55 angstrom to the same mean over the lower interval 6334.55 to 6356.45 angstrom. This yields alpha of 1.03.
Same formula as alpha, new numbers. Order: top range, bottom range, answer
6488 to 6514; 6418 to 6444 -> 1.01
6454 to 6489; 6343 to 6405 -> 1.07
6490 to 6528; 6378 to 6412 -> 1.04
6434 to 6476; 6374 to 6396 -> 1.04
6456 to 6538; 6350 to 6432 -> 1.06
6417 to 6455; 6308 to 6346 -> 1.04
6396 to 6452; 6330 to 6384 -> 1.03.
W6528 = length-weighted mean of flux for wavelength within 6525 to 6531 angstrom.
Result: 16.7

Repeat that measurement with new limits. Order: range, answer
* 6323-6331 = 16.4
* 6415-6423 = 16.1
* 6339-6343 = 15.8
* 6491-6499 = 16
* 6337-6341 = 16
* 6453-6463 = 16.2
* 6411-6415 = 15.7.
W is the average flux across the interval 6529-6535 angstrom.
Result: 16.3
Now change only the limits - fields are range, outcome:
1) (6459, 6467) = 15.9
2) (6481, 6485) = 17.5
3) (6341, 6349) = 15.8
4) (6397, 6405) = 16.1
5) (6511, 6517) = 16.4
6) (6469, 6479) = 16.6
